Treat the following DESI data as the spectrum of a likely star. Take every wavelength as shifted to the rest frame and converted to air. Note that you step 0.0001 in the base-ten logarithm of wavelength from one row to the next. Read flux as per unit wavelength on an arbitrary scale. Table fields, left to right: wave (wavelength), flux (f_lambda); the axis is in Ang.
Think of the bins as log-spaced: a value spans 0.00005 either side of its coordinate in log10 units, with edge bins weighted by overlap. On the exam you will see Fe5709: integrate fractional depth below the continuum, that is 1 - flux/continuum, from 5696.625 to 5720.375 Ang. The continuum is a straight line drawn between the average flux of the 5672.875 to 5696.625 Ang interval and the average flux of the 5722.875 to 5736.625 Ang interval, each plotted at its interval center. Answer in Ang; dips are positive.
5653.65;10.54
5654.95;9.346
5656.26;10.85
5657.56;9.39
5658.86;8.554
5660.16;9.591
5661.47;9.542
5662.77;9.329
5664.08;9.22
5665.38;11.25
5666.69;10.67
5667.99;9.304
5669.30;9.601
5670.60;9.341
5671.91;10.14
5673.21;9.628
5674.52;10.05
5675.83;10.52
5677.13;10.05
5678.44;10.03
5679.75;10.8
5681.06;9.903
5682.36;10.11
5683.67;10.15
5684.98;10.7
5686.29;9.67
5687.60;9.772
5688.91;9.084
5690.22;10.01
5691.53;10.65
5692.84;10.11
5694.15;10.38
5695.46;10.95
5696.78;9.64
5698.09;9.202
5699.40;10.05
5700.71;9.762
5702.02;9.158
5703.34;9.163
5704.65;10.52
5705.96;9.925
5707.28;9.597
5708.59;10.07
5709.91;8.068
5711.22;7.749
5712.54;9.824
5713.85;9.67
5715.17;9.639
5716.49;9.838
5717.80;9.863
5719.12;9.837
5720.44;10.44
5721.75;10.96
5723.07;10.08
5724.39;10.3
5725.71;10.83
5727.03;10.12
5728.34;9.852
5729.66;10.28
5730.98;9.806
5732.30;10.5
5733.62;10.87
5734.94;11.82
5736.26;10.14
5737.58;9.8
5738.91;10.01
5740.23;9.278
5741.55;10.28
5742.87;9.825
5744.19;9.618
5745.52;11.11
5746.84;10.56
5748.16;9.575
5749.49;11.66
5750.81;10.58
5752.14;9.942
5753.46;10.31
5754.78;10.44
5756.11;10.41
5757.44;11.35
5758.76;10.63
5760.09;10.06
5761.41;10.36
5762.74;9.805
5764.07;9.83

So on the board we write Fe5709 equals 1.7 Ang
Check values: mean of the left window 10.1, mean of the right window 10.4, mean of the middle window 9.55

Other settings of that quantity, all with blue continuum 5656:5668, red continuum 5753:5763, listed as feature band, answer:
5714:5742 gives 0.1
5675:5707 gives -0.1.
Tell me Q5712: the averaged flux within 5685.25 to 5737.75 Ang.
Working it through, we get 9.96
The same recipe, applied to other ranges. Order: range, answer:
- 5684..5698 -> 10.1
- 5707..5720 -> 9.43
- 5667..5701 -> 10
